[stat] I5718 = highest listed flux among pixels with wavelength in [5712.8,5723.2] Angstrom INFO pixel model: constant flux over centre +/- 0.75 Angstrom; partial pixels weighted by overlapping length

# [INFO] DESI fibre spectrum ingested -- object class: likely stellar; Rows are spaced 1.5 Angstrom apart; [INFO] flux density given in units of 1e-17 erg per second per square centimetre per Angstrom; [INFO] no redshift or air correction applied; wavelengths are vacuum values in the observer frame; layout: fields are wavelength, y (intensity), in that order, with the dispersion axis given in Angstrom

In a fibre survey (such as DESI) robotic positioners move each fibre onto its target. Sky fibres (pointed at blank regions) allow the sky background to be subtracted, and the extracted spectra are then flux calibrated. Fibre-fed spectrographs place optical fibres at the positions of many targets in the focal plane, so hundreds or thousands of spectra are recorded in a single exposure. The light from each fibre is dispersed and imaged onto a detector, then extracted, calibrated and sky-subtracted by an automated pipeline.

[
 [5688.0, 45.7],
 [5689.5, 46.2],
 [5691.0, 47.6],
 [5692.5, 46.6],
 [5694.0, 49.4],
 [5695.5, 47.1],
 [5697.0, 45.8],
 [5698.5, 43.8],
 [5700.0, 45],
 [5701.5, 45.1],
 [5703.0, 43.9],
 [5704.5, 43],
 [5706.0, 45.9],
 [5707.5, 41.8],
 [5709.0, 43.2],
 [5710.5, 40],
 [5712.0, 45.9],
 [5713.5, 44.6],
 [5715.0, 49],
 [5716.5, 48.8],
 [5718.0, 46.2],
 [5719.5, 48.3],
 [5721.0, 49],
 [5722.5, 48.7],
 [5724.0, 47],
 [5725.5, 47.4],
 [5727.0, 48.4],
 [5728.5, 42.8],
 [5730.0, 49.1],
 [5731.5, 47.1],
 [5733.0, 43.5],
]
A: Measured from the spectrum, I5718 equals 49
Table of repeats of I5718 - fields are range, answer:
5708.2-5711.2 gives 43.2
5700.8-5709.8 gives 45.9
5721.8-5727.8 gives 48.7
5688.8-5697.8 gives 49.4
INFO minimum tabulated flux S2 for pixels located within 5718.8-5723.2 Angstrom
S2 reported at 48.3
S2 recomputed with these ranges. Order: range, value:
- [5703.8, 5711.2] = 40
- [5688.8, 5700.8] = 43.8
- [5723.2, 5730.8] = 42.8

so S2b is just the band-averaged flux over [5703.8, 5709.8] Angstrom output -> 43.4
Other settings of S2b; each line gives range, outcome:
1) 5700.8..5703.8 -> 44.5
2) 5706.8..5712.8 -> 42.7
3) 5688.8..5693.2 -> 46.8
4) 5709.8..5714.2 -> 43.5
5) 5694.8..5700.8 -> 45.4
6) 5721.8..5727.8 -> 47.8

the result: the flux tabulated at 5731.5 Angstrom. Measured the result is 47.1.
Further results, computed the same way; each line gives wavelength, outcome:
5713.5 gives 44.6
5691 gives 47.6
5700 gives 45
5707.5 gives 41.8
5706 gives 45.9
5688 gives 45.7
